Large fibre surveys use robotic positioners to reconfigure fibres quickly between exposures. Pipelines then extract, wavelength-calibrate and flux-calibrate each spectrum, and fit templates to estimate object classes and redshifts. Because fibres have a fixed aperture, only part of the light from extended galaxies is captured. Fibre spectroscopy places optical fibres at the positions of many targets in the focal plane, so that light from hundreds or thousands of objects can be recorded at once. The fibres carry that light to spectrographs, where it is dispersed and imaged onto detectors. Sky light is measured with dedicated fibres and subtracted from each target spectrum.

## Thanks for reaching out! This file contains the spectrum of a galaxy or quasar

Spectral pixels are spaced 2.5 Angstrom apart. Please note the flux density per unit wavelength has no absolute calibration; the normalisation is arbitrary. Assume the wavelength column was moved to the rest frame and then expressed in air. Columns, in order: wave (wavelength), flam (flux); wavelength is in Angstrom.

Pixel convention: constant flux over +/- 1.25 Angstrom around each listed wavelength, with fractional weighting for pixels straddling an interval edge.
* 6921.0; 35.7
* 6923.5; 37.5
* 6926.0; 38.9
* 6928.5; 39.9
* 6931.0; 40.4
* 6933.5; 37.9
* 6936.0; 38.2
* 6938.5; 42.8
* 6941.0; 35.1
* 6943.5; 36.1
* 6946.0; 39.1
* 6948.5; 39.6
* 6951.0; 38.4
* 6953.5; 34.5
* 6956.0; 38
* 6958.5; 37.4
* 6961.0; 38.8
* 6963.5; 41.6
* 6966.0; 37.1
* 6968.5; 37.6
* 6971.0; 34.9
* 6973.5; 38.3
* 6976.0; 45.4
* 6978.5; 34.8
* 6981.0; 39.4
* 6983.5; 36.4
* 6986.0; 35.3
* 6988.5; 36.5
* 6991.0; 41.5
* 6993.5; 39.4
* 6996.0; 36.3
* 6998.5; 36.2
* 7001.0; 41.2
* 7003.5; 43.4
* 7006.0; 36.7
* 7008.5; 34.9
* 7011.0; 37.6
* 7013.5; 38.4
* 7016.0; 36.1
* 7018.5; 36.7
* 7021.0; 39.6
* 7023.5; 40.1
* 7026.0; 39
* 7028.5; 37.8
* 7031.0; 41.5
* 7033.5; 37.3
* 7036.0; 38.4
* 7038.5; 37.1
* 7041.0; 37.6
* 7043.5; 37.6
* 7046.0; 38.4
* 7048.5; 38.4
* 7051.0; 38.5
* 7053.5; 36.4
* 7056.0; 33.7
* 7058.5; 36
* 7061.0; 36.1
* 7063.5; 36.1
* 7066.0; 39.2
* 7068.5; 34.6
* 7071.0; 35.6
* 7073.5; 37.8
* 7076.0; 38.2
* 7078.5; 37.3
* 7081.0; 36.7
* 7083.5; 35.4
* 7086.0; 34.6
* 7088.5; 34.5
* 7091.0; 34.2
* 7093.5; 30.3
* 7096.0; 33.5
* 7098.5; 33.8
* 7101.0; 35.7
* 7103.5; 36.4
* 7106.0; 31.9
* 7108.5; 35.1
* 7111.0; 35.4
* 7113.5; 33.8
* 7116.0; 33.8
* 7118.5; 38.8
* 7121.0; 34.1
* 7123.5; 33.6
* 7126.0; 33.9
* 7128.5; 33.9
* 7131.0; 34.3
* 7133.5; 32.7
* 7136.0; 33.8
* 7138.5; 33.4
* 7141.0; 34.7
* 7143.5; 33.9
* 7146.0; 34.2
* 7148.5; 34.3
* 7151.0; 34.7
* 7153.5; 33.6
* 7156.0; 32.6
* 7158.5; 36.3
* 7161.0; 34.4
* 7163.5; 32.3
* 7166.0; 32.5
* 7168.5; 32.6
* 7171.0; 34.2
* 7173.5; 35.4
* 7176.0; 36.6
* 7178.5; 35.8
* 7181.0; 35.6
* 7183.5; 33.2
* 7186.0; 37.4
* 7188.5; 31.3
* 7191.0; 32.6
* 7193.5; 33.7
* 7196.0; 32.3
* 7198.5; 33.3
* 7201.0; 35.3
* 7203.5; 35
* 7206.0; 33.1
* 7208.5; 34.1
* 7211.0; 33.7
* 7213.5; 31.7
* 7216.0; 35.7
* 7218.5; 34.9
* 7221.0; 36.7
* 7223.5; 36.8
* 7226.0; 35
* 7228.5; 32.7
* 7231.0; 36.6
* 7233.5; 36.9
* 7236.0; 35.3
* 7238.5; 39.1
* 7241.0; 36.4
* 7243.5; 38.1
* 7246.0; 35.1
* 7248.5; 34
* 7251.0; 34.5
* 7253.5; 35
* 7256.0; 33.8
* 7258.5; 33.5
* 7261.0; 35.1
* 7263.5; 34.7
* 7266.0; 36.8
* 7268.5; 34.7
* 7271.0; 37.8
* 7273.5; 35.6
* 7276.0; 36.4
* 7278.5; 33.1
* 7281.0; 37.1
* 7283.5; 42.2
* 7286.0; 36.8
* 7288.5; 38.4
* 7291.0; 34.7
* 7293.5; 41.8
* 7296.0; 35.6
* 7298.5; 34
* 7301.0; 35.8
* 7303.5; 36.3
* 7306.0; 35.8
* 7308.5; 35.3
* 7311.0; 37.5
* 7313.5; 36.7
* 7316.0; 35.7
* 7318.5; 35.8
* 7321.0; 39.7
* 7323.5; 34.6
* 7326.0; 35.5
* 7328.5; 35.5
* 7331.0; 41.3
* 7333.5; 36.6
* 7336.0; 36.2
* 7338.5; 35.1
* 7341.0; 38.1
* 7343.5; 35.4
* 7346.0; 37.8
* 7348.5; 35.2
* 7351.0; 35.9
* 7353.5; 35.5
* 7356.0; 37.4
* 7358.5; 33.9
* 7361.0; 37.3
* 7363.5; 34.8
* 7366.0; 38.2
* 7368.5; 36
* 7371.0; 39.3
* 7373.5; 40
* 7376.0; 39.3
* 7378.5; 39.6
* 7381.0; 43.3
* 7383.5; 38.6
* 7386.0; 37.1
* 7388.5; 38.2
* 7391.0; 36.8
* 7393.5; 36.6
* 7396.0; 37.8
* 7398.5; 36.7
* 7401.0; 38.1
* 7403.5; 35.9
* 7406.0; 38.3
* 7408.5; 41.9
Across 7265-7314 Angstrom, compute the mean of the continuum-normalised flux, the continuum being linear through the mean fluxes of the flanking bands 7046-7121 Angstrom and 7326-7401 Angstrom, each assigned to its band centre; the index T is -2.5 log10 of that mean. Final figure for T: 0.008 mag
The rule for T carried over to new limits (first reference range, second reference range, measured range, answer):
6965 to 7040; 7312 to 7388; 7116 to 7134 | 0.10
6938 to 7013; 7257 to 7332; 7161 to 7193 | 0.09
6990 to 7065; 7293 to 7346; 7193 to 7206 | 0.10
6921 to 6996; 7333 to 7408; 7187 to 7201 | 0.15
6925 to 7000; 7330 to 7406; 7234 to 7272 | 0.06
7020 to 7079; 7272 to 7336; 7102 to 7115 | 0.09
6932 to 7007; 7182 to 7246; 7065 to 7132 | 0.04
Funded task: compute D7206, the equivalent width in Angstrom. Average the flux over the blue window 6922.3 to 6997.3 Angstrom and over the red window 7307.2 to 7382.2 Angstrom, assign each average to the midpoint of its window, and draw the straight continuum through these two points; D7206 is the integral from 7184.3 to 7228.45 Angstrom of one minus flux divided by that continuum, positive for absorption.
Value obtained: 3.9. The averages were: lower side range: 38.2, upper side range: 37.1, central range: 34.2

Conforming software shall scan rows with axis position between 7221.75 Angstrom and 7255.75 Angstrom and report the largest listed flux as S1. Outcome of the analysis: 39.1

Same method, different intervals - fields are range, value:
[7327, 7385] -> 43.3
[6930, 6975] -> 42.8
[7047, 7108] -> 39.2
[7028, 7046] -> 41.5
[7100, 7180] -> 38.8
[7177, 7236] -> 37.4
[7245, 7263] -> 35.1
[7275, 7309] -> 42.2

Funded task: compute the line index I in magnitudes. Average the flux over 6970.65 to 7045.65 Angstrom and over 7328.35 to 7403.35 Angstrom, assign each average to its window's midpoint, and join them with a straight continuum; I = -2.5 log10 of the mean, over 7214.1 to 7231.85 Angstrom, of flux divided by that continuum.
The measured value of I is 0.07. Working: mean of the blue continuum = 38.2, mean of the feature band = 35.3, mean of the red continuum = 37.4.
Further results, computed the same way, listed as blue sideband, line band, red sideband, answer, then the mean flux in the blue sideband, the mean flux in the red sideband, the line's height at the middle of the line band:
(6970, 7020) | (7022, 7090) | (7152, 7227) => -0.01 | 38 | 34.3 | 36.8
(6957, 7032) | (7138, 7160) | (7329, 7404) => 0.11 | 38.3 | 37.4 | 37.9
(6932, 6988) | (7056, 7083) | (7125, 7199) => -0.02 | 38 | 34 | 35.8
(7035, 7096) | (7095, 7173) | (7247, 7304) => 0.06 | 36.3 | 36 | 36.2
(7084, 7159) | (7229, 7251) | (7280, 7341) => -0.01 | 34.2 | 36.9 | 35.9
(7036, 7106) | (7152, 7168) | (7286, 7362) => 0.08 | 36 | 36.5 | 36.2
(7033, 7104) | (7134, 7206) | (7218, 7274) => 0.06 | 36.2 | 35.6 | 35.9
